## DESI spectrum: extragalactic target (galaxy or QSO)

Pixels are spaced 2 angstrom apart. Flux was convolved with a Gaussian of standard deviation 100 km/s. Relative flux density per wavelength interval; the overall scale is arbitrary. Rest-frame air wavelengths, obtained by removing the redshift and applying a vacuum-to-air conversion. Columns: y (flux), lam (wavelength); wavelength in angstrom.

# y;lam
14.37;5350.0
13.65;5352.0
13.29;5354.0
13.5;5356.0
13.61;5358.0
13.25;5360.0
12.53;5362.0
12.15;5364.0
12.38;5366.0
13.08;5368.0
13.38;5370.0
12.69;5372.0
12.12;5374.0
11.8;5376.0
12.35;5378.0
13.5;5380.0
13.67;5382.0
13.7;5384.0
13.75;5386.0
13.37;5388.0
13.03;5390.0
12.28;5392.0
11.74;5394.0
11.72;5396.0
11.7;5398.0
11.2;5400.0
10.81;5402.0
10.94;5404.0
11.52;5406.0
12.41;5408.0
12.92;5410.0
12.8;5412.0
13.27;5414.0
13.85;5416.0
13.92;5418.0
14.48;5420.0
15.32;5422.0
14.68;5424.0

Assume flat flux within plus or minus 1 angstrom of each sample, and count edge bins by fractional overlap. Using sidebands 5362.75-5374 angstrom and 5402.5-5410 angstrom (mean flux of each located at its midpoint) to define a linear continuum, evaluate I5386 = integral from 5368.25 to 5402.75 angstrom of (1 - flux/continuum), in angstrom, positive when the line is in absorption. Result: -0.8 angstrom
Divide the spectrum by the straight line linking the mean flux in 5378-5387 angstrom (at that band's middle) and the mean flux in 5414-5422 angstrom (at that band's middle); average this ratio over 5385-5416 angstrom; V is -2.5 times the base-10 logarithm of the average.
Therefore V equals 0.13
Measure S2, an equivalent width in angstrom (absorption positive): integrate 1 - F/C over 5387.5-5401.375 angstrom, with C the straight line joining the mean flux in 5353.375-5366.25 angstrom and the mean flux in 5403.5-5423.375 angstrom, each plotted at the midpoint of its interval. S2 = 1.1 angstrom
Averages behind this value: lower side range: 13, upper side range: 13.2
